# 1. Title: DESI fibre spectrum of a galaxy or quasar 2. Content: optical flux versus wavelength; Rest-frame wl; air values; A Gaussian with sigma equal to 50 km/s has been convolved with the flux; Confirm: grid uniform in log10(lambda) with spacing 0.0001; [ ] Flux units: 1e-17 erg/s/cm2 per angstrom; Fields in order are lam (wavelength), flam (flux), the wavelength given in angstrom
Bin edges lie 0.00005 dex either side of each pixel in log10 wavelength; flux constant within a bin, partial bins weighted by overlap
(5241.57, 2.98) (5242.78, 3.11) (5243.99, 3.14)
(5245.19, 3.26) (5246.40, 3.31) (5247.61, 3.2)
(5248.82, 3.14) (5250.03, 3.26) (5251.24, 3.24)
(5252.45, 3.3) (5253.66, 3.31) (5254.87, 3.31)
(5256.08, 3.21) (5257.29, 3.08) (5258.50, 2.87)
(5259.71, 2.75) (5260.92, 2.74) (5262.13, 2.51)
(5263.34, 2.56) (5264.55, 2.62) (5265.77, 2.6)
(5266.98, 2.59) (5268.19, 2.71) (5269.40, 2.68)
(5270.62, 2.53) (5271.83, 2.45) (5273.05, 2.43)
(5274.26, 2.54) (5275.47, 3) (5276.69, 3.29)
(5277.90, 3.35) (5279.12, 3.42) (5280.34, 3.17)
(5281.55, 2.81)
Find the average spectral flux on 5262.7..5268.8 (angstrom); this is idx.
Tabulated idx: 2.62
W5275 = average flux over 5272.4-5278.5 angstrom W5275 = 2.92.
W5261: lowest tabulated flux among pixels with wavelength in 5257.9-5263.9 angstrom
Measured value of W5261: 2.51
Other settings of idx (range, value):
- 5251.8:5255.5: 3.3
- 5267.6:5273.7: 2.56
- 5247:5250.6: 3.2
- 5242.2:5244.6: 3.13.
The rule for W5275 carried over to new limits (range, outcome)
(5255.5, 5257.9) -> 3.15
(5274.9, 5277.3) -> 3.15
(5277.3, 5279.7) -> 3.38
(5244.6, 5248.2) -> 3.25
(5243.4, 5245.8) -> 3.21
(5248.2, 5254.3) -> 3.25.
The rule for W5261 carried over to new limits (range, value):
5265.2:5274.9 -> 2.43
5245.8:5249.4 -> 3.14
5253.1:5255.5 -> 3.31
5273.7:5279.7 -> 2.54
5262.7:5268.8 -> 2.56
